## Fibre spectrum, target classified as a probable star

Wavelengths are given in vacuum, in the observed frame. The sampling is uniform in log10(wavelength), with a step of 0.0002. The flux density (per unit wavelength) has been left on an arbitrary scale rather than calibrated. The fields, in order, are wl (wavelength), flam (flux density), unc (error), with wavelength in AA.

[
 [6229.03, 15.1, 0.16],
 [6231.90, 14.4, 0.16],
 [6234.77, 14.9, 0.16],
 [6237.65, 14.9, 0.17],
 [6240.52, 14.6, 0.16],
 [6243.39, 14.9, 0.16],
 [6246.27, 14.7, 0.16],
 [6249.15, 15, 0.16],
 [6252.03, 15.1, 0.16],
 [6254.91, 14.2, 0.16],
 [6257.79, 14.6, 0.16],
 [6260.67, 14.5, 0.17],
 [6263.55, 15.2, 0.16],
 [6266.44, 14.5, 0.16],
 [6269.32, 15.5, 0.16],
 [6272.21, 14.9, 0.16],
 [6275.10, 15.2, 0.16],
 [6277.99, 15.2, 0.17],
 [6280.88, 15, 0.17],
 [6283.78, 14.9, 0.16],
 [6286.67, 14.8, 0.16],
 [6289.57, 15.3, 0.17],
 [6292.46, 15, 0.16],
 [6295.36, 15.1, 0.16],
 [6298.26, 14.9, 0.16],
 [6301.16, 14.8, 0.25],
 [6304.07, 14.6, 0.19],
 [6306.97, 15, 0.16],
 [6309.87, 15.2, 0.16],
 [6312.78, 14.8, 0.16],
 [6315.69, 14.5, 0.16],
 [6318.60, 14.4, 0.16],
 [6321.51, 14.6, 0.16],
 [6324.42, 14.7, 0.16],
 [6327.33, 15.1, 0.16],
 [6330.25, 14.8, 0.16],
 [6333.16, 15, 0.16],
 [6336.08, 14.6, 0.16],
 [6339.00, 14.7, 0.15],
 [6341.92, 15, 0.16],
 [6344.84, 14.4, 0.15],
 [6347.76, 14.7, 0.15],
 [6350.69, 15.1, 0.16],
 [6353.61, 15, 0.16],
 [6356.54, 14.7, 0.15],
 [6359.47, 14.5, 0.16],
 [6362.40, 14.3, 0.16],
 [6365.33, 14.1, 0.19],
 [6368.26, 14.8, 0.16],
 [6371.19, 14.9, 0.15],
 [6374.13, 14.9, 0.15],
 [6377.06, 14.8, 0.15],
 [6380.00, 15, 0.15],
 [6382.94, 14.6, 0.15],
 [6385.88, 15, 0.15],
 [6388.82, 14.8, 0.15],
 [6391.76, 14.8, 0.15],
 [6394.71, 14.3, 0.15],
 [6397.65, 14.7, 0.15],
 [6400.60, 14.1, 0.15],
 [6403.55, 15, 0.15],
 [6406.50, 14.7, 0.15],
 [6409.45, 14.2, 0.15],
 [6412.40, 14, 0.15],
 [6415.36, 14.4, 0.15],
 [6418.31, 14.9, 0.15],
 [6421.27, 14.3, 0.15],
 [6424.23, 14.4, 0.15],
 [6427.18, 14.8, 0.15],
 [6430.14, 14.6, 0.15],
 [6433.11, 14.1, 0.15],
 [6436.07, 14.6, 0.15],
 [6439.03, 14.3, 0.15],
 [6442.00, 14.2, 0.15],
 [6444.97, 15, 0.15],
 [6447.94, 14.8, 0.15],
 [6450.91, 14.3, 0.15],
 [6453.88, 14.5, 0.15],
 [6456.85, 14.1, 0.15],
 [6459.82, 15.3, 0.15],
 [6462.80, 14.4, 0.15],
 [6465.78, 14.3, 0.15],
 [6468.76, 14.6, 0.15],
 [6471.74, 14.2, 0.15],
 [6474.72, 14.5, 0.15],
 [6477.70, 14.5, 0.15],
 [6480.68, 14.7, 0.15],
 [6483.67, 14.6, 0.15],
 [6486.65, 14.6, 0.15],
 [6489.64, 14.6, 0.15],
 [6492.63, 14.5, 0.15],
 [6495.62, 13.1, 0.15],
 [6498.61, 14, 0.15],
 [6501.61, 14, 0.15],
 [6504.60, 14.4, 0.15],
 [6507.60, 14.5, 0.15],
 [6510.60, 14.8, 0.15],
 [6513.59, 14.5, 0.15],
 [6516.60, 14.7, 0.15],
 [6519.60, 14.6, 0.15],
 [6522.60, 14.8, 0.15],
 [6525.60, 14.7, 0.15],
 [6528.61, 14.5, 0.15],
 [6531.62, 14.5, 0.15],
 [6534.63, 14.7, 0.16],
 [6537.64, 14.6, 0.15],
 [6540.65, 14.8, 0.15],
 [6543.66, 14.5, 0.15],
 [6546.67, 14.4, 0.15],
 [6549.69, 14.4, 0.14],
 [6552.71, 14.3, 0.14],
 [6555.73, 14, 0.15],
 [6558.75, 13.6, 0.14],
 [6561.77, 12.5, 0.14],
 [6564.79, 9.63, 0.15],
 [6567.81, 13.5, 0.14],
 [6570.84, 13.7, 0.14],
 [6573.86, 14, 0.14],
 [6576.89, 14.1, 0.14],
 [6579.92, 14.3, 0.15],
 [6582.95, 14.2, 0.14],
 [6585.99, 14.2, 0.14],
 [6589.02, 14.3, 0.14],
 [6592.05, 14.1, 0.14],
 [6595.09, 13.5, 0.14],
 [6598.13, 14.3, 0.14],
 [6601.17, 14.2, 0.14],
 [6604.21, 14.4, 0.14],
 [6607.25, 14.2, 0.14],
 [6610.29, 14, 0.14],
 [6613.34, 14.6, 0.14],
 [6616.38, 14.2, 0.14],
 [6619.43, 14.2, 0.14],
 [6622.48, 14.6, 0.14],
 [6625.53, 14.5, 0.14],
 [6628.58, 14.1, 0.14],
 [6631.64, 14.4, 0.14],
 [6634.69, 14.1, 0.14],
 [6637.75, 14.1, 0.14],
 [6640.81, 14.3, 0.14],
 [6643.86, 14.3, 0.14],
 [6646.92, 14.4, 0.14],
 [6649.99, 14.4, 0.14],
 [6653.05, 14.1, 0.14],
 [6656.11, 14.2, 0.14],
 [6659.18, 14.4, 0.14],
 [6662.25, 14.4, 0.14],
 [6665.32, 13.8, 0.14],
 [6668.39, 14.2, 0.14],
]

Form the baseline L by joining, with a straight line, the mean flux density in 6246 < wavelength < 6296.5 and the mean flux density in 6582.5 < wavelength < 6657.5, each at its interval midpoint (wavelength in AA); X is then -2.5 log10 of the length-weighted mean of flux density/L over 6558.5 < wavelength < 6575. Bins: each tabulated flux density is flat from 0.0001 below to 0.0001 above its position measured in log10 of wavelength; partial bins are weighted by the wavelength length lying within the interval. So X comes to 0.13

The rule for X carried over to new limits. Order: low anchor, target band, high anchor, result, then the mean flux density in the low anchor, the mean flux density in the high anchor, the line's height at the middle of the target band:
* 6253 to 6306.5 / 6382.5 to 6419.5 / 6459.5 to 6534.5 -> 0.006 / 14.9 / 14.5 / 14.7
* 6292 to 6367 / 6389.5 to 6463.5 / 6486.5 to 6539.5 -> 0.005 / 14.7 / 14.4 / 14.6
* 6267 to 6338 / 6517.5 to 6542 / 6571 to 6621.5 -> -0.024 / 14.9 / 14.2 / 14.3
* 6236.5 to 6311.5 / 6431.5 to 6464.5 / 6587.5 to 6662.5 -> 0.006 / 14.9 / 14.3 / 14.6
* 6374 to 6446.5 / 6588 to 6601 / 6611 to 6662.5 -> 0.023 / 14.6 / 14.3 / 14.4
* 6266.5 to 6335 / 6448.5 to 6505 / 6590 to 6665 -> 0.013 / 14.9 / 14.2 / 14.6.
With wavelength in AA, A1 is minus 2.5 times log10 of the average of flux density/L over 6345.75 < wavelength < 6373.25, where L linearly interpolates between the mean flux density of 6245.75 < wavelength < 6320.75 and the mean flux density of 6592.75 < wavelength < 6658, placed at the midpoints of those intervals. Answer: 0.00 mag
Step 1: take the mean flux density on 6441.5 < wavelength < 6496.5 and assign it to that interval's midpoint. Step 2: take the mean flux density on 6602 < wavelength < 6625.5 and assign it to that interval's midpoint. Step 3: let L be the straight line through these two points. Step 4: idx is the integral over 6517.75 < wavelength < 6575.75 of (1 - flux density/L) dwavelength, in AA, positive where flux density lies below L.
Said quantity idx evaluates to 1.7 AA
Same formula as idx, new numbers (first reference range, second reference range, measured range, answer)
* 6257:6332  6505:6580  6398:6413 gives 0.1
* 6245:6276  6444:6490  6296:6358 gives -0.2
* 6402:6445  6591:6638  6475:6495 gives -0.2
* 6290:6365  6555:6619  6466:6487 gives -0.4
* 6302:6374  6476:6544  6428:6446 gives 0.2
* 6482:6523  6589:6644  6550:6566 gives 1.5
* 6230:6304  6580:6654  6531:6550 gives -0.3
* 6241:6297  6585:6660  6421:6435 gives 0.2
